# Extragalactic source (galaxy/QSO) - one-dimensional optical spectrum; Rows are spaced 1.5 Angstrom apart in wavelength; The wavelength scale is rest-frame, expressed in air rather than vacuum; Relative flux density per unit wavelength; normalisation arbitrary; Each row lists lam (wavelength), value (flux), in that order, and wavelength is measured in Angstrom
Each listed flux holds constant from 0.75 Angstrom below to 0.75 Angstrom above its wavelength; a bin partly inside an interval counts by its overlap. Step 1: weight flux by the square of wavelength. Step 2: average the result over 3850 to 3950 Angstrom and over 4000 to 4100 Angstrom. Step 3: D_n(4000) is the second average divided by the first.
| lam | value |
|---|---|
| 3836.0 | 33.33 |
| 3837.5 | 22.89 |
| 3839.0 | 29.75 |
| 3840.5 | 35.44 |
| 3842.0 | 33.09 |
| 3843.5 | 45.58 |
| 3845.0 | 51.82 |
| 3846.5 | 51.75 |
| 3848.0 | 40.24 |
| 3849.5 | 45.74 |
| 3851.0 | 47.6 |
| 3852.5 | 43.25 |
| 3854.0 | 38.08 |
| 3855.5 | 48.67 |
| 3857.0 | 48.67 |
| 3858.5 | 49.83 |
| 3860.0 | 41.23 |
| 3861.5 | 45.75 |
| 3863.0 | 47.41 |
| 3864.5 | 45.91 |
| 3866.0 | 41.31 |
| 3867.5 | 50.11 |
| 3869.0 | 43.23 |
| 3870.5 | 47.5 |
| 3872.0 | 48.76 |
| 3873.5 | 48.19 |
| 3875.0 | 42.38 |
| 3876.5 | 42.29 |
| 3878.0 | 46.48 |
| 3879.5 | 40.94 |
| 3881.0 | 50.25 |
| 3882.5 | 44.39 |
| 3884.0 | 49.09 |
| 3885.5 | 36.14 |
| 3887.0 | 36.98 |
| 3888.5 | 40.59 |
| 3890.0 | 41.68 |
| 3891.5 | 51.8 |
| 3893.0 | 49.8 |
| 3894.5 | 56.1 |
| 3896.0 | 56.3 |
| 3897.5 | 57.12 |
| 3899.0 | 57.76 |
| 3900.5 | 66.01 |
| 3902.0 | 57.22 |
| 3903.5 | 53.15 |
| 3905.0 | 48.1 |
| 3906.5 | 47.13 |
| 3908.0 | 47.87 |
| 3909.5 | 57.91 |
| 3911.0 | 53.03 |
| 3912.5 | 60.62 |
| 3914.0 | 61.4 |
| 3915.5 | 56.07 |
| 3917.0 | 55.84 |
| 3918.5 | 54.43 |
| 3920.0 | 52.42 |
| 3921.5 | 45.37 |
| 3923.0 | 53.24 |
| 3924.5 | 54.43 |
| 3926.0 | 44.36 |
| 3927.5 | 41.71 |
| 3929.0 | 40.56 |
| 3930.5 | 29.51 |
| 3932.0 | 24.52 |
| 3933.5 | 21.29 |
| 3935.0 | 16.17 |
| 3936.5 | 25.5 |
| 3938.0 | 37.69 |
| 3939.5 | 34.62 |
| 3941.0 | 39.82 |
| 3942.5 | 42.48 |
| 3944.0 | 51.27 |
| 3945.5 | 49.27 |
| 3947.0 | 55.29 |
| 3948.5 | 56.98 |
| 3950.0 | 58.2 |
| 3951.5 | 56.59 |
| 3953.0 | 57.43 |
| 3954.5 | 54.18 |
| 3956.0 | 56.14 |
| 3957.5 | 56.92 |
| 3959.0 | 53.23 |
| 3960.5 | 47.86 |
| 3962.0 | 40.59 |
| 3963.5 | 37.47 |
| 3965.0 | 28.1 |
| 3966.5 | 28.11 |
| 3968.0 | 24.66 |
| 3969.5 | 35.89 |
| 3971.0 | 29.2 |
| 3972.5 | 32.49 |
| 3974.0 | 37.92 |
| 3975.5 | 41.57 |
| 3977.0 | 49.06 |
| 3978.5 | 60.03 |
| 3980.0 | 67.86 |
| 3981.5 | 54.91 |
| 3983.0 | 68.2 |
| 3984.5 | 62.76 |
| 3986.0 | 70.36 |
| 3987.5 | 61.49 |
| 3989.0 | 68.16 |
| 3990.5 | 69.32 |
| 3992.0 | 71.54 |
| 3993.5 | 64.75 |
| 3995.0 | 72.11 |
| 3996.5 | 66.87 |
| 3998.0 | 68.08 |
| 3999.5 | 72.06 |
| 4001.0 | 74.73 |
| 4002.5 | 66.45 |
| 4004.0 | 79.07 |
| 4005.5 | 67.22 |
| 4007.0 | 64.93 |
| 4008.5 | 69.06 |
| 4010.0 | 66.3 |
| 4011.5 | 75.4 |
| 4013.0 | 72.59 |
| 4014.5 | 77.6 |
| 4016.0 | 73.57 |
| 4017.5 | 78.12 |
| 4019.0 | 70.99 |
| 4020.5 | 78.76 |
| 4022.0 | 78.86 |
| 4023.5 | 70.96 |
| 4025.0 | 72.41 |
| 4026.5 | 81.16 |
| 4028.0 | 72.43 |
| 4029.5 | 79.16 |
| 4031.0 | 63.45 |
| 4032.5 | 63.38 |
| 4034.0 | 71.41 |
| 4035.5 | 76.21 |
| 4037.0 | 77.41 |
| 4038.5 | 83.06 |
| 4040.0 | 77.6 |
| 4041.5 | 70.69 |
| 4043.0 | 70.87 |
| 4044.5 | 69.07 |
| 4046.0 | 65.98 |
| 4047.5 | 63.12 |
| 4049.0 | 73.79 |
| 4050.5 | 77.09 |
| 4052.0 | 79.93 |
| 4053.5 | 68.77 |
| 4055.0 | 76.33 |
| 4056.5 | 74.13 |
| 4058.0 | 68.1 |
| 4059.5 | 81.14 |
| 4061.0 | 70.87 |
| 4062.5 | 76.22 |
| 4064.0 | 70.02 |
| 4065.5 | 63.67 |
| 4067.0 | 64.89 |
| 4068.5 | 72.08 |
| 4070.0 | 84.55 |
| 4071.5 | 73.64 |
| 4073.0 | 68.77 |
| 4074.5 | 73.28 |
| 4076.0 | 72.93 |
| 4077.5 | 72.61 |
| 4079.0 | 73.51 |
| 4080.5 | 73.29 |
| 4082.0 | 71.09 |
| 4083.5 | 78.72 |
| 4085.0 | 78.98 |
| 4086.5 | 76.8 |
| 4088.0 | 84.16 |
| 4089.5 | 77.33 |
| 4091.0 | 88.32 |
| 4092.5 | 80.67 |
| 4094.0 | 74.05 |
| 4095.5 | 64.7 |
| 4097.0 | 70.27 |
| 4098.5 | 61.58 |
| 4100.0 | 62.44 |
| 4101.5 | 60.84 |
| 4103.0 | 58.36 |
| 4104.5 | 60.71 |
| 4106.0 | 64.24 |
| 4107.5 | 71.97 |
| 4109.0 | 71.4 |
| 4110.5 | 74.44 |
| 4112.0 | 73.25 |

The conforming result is 1.69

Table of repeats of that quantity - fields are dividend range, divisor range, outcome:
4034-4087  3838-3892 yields 1.84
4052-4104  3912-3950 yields 1.76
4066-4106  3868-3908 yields 1.64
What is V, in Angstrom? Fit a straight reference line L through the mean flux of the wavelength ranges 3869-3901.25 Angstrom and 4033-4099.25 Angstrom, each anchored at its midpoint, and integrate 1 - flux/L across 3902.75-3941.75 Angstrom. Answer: 6.20 Angstrom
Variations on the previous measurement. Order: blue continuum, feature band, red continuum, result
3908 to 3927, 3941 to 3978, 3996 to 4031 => 9.98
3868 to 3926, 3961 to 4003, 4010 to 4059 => 6.93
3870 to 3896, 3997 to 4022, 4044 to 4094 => -2.80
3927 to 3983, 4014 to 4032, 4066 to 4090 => -4.23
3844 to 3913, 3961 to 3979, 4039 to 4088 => 7.03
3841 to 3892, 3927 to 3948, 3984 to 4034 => 7.78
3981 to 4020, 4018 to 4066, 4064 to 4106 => -1.65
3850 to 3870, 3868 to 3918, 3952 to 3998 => -2.62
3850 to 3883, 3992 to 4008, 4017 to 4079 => -0.95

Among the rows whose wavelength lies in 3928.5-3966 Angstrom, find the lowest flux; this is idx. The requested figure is 16.17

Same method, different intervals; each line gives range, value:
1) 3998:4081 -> 63.12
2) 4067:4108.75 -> 58.36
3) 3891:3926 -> 44.36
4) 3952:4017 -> 24.66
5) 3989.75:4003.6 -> 64.75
